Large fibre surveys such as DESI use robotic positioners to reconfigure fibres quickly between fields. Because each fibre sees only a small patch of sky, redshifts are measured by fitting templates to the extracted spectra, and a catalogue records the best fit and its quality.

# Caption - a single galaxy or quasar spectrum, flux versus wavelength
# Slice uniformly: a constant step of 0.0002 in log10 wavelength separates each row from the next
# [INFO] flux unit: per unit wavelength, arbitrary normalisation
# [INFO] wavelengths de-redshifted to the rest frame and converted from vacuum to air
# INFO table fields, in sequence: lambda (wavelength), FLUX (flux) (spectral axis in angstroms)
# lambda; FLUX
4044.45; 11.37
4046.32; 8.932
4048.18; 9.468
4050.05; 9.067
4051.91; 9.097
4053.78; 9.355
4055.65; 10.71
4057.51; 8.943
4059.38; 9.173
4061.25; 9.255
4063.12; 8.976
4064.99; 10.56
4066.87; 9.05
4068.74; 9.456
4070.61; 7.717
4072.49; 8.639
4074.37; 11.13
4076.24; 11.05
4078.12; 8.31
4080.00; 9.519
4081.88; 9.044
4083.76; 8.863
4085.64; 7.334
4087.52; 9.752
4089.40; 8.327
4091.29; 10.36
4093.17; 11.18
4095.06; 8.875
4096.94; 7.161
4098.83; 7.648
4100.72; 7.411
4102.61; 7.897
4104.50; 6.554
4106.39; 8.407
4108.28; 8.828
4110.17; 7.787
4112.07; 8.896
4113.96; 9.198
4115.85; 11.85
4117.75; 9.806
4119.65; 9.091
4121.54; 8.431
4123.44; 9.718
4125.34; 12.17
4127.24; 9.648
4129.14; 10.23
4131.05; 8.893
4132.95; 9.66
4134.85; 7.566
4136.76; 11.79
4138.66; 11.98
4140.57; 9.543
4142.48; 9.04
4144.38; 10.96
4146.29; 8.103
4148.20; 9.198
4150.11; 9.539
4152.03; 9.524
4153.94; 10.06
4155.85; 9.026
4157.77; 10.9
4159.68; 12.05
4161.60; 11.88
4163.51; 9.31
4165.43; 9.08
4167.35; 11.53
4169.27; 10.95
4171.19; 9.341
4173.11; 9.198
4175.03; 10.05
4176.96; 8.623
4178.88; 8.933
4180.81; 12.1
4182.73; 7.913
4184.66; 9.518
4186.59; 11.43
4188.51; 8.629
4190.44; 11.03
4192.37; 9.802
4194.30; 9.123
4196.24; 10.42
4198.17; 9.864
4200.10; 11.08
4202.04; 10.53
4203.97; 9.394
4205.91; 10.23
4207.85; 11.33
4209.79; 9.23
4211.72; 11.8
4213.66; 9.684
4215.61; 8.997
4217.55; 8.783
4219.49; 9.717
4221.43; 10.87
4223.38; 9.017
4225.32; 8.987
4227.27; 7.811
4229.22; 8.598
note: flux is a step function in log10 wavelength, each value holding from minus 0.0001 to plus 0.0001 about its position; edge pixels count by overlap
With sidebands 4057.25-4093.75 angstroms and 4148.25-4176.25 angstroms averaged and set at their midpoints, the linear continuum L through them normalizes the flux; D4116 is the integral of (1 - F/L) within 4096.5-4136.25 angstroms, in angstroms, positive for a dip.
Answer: 3.1 angstroms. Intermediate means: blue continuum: 9.32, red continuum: 10.1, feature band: 8.95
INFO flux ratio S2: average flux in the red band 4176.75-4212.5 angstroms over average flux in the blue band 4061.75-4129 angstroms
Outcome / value 1.10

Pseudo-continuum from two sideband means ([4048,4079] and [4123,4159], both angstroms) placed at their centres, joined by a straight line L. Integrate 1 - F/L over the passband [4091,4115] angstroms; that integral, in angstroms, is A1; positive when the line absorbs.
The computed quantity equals 3.0 angstroms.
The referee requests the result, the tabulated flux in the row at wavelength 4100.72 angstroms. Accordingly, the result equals 7.411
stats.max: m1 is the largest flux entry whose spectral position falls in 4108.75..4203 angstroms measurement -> 12.17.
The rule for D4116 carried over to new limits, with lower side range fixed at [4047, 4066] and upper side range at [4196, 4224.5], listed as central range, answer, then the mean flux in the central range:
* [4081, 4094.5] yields 0.4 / 9.26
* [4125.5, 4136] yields 0.3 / 9.47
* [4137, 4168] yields -1.0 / 10.1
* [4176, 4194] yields 0.4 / 9.76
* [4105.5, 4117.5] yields 0.6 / 9.2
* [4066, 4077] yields 0.0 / 9.49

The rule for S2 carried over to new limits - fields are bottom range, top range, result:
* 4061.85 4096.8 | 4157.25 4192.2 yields 1.09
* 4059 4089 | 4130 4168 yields 1.08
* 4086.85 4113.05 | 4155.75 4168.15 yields 1.25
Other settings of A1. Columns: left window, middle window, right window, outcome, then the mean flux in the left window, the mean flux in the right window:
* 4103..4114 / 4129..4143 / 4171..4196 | -1.8 angstroms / 8.18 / 9.7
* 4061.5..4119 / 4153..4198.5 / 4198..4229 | -2.3 angstroms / 8.99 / 9.8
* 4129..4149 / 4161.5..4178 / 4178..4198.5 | -0.1 angstroms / 9.71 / 9.89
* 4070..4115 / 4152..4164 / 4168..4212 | -1.1 angstroms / 8.76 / 10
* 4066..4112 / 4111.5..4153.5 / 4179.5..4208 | -2.1 angstroms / 8.76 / 10.1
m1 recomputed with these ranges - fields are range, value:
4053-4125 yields 11.85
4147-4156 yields 10.06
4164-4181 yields 12.1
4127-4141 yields 11.98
